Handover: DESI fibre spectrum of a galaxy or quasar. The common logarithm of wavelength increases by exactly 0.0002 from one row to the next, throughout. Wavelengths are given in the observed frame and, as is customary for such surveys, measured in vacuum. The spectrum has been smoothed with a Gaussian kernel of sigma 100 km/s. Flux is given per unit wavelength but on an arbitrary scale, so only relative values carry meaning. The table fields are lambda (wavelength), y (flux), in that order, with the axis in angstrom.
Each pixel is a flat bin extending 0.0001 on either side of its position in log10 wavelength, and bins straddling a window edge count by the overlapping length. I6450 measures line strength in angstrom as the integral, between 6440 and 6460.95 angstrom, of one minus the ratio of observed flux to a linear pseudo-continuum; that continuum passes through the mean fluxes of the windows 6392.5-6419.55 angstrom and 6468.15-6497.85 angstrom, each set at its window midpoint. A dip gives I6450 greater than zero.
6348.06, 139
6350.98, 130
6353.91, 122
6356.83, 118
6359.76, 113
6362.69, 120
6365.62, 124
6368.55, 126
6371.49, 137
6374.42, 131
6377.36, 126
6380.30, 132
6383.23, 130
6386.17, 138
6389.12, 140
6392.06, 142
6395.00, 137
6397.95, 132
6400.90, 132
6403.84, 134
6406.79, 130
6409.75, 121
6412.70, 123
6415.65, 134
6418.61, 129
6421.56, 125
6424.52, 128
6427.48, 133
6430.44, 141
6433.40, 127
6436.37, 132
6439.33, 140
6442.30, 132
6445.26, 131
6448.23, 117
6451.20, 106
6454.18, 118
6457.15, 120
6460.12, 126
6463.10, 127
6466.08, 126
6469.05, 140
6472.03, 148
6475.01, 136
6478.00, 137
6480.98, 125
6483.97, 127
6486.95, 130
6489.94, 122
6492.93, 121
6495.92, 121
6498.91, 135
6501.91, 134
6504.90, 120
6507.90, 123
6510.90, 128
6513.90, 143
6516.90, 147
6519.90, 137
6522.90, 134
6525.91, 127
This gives 1.4 angstrom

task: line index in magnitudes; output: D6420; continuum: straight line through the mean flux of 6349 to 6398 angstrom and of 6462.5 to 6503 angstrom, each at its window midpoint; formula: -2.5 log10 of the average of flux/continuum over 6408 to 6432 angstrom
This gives 0.006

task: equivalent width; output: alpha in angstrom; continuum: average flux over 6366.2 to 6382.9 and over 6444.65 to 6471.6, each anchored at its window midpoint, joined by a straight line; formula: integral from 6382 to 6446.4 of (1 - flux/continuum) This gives -2.6 angstrom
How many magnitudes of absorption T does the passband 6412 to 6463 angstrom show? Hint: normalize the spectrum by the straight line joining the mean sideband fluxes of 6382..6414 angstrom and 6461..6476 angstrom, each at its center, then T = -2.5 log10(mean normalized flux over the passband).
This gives 0.06 mag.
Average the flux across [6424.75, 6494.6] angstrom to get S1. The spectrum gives 129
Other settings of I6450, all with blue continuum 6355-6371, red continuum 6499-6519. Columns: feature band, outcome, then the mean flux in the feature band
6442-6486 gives 0.5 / 128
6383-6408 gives -2.3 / 135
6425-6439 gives -0.7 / 133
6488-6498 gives 0.7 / 123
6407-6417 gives -0.1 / 126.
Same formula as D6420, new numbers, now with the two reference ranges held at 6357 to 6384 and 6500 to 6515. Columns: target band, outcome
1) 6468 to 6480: -0.090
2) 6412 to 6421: -0.014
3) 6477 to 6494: 0.016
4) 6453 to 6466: 0.043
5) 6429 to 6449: -0.036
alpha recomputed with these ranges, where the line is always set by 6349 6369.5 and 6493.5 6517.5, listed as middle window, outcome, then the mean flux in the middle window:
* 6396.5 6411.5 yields -0.60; 130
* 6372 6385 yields -0.76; 131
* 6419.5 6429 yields -0.22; 129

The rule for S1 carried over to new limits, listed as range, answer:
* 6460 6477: 135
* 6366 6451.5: 131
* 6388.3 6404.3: 136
